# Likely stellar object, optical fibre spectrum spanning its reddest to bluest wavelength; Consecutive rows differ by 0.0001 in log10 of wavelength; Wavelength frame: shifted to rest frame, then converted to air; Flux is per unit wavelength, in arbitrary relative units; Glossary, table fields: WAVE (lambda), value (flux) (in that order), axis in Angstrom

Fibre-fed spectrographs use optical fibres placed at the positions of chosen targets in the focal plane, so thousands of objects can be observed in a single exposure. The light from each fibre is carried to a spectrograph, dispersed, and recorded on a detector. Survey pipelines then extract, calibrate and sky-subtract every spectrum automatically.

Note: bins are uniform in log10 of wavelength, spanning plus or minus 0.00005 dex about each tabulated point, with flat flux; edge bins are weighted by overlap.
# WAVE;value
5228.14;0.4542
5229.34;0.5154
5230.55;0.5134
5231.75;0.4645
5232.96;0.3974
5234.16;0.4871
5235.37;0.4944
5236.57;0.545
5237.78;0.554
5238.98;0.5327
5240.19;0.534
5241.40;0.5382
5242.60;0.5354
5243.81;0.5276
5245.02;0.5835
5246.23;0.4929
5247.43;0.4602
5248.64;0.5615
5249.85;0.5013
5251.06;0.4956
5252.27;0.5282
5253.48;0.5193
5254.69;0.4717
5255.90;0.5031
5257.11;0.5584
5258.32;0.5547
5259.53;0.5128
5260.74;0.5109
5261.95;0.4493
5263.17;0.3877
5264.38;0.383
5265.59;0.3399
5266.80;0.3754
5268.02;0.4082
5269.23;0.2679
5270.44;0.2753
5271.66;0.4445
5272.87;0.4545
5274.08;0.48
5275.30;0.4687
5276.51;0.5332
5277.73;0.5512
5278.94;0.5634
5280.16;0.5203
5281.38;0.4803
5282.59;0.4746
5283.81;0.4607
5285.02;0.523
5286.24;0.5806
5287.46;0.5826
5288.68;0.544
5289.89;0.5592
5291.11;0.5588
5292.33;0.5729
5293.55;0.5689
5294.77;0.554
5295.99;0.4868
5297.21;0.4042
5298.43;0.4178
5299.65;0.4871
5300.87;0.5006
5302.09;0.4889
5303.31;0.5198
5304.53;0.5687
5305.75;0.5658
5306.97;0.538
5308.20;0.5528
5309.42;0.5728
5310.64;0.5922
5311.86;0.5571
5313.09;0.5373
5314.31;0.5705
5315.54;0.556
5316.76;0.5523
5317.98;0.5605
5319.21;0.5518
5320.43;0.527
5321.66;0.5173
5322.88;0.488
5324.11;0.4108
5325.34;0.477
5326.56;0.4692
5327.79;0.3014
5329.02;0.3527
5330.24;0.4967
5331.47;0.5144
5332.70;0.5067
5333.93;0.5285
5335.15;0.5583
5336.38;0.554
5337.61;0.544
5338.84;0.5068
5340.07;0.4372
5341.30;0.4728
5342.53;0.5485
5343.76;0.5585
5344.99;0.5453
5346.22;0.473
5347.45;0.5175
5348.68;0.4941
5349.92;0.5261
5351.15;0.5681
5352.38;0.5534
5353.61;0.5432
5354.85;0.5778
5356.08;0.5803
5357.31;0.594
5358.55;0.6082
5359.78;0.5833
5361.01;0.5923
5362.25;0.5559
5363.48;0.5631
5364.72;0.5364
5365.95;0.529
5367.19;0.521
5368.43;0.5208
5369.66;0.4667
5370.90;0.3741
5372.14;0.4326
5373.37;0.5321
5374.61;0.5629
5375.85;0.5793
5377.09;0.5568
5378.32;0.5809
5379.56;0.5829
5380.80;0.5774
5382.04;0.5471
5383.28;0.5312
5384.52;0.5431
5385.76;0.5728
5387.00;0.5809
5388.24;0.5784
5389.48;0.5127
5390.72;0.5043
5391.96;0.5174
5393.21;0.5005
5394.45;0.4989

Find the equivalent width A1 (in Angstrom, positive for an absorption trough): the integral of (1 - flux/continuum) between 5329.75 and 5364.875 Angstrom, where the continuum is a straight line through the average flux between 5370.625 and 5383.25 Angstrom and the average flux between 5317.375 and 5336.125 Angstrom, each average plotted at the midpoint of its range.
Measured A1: -2.3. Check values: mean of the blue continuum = 0.485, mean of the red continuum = 0.537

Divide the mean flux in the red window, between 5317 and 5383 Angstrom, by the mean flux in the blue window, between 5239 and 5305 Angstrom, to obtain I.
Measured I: 1.1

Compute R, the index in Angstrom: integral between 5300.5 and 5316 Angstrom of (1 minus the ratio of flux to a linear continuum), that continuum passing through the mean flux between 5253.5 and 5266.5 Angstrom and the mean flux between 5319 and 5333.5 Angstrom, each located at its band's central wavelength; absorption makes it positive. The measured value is -2.72 Angstrom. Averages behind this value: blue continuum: 0.467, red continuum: 0.466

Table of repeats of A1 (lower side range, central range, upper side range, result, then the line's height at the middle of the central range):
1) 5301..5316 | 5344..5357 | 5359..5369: 0.26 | 0.551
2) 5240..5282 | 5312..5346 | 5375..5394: 0.82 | 0.518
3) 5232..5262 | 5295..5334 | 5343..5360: 2.35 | 0.538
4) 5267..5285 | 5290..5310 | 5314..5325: -1.22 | 0.493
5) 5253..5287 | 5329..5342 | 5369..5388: 0.10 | 0.508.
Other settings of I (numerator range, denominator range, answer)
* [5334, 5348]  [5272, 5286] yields 1.04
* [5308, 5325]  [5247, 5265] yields 1.09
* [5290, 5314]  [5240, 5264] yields 1.04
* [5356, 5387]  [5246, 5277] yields 1.19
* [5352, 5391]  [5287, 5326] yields 1.03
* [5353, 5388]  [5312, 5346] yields 1.08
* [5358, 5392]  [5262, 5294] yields 1.14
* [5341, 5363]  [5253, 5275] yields 1.26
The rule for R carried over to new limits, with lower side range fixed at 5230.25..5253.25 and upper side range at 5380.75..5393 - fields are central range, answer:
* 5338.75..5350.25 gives 0.6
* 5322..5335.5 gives 1.7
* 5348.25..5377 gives -0.1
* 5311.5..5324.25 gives -0.1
